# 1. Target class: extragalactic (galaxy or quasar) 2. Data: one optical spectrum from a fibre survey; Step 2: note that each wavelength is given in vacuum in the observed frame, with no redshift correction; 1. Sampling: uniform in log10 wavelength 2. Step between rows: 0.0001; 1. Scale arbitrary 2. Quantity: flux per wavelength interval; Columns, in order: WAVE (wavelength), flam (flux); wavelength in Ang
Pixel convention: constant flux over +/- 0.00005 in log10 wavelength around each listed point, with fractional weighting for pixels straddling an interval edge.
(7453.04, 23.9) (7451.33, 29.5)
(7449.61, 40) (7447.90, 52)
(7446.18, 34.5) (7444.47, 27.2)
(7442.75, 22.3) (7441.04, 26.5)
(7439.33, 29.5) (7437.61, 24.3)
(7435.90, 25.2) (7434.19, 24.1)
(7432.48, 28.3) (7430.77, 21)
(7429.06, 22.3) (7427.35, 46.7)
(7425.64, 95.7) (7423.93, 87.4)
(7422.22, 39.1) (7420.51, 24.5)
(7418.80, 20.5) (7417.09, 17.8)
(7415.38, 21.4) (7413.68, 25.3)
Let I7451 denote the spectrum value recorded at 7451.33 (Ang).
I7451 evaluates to 29.5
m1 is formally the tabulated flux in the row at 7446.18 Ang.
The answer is 34.5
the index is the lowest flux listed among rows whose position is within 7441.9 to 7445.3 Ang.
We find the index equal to 22.3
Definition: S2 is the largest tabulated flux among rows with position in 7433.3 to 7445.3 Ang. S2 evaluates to 29.5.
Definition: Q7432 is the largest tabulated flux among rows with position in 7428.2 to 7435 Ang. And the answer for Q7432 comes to 28.3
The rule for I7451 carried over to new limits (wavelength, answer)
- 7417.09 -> 17.8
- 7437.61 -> 24.3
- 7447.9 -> 52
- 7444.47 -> 27.2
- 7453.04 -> 23.9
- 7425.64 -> 95.7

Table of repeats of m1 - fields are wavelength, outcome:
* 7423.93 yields 87.4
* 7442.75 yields 22.3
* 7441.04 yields 26.5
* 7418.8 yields 20.5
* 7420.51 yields 24.5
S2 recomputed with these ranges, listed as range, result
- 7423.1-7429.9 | 95.7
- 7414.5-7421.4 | 24.5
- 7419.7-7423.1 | 39.1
